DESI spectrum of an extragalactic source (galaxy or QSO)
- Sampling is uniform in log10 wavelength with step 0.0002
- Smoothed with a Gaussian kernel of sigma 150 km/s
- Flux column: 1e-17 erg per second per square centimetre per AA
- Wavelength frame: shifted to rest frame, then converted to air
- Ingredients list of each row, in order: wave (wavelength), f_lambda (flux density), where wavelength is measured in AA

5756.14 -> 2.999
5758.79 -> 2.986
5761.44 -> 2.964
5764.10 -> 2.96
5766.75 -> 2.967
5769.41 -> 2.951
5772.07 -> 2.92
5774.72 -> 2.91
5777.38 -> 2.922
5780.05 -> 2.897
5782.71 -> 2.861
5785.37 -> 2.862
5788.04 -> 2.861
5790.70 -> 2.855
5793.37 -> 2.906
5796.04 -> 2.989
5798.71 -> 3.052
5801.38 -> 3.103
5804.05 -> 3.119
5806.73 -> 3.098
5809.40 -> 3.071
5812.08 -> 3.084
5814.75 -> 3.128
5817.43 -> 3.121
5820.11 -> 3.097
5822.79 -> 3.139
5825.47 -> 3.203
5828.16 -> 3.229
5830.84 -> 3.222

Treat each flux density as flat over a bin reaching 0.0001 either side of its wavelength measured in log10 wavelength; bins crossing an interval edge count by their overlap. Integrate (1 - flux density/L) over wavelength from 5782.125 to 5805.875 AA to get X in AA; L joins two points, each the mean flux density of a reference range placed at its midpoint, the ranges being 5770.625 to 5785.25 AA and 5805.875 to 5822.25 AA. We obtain 0.2 AA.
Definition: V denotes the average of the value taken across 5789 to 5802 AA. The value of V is 2.97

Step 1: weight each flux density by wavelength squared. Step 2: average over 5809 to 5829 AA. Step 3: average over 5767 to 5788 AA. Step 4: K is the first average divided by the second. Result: 1.10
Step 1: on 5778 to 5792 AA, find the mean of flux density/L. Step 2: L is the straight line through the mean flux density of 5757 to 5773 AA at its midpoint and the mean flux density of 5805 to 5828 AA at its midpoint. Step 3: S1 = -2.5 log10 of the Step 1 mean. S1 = 0.056 mag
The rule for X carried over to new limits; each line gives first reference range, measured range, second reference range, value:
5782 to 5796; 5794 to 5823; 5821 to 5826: -0.4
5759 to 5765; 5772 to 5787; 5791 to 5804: 0.5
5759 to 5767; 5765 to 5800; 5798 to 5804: 1.3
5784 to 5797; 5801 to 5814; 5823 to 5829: -0.2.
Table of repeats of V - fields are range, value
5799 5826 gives 3.11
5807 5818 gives 3.1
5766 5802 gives 2.93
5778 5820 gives 3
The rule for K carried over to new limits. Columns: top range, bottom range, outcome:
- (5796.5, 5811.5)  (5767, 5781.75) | 1.07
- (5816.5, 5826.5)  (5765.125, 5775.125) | 1.09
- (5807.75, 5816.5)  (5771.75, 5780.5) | 1.08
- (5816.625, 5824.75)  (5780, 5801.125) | 1.08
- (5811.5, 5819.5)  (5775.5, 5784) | 1.09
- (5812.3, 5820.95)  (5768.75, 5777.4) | 1.08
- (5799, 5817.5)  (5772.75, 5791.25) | 1.08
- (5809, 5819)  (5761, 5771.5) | 1.07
